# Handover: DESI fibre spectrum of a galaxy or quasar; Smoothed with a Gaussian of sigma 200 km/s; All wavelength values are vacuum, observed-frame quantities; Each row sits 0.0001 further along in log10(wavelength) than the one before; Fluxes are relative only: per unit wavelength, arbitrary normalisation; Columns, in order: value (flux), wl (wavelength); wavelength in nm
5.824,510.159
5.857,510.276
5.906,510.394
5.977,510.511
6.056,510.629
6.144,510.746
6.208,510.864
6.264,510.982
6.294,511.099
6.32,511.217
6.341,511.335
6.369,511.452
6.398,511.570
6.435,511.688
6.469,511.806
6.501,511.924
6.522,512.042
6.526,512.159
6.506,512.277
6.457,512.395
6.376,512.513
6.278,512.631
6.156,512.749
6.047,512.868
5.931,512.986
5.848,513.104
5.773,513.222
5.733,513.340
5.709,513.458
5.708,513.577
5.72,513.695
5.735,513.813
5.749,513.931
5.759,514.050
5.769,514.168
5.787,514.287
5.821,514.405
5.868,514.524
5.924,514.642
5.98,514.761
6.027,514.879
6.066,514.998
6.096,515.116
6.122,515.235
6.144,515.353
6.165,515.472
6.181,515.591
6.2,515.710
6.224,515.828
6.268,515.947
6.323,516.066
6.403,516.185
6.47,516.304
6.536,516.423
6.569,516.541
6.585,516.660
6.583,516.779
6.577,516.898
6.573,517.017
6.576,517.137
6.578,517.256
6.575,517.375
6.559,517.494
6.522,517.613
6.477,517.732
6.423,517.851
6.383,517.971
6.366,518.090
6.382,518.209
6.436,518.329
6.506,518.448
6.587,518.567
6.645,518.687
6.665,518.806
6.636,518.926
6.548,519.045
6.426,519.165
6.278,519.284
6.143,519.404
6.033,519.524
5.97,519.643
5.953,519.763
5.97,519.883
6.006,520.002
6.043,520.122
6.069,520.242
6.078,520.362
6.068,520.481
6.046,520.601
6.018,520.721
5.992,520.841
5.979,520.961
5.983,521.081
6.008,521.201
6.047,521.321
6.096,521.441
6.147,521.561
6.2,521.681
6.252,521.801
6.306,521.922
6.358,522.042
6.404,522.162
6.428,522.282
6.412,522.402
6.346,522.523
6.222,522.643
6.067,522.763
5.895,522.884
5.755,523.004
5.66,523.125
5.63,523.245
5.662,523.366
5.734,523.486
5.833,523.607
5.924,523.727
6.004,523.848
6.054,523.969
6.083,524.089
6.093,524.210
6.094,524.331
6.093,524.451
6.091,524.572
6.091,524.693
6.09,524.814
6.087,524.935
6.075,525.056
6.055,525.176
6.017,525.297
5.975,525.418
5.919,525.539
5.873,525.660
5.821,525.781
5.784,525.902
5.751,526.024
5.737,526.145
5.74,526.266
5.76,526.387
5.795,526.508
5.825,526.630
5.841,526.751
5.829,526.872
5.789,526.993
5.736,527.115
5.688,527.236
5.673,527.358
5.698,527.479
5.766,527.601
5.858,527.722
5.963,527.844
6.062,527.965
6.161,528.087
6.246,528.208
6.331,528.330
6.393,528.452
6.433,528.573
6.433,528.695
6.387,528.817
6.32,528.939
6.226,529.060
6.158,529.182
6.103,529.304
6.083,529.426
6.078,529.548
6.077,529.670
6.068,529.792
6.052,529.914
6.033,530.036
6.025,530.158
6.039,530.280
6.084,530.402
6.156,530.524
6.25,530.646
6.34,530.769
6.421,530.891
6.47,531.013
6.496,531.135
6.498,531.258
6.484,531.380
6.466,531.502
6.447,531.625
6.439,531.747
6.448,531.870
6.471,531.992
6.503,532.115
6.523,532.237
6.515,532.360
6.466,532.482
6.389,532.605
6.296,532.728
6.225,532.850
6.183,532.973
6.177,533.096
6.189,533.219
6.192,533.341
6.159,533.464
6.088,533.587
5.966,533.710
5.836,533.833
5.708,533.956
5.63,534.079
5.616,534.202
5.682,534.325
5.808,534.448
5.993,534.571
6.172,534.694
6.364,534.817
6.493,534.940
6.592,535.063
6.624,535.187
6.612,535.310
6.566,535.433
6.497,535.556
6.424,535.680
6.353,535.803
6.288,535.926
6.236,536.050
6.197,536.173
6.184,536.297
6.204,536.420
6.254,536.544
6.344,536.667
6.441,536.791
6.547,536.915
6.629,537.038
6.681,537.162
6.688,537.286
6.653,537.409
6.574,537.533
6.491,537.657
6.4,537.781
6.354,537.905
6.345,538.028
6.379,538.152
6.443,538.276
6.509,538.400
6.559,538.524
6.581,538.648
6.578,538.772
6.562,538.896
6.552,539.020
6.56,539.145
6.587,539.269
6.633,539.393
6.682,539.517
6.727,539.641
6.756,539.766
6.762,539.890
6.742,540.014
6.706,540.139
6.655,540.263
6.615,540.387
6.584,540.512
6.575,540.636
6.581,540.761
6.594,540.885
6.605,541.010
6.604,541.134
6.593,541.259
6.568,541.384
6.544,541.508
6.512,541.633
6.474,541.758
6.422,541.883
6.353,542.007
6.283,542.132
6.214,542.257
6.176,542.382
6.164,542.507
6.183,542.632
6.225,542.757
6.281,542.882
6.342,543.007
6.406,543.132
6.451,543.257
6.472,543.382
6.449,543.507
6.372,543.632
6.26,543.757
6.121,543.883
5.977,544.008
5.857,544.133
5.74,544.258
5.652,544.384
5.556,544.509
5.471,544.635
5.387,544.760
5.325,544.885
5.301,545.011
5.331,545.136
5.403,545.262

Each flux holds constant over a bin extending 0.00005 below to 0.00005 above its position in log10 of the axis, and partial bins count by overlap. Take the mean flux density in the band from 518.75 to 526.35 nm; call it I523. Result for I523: 6.06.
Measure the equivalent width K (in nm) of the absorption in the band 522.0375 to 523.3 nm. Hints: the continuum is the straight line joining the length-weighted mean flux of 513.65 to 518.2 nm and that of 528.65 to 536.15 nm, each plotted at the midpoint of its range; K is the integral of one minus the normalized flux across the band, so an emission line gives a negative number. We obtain 0.03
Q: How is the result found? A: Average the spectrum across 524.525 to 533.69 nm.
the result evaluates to 6.13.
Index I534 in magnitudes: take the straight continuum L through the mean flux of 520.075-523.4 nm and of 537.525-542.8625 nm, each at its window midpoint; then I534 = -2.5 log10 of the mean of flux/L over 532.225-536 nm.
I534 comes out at 0.03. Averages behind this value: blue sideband 6.08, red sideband 6.51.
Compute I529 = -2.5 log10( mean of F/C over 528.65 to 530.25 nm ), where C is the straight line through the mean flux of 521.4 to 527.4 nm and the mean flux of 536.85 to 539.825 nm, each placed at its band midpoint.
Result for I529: 0.006 mag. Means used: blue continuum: 5.98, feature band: 6.15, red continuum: 6.56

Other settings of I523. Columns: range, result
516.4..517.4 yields 6.57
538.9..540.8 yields 6.64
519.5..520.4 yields 6.01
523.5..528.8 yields 5.97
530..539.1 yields 6.33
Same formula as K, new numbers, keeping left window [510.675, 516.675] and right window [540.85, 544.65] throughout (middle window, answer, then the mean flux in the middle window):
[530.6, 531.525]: -0.03 nm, 6.43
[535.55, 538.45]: -0.08 nm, 6.42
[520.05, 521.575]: 0.03 nm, 6.04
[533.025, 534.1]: 0.04 nm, 6.01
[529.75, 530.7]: 0.02 nm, 6.09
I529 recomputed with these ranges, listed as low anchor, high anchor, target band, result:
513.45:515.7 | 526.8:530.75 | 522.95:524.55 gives 0.02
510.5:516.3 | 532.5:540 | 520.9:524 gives 0.03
